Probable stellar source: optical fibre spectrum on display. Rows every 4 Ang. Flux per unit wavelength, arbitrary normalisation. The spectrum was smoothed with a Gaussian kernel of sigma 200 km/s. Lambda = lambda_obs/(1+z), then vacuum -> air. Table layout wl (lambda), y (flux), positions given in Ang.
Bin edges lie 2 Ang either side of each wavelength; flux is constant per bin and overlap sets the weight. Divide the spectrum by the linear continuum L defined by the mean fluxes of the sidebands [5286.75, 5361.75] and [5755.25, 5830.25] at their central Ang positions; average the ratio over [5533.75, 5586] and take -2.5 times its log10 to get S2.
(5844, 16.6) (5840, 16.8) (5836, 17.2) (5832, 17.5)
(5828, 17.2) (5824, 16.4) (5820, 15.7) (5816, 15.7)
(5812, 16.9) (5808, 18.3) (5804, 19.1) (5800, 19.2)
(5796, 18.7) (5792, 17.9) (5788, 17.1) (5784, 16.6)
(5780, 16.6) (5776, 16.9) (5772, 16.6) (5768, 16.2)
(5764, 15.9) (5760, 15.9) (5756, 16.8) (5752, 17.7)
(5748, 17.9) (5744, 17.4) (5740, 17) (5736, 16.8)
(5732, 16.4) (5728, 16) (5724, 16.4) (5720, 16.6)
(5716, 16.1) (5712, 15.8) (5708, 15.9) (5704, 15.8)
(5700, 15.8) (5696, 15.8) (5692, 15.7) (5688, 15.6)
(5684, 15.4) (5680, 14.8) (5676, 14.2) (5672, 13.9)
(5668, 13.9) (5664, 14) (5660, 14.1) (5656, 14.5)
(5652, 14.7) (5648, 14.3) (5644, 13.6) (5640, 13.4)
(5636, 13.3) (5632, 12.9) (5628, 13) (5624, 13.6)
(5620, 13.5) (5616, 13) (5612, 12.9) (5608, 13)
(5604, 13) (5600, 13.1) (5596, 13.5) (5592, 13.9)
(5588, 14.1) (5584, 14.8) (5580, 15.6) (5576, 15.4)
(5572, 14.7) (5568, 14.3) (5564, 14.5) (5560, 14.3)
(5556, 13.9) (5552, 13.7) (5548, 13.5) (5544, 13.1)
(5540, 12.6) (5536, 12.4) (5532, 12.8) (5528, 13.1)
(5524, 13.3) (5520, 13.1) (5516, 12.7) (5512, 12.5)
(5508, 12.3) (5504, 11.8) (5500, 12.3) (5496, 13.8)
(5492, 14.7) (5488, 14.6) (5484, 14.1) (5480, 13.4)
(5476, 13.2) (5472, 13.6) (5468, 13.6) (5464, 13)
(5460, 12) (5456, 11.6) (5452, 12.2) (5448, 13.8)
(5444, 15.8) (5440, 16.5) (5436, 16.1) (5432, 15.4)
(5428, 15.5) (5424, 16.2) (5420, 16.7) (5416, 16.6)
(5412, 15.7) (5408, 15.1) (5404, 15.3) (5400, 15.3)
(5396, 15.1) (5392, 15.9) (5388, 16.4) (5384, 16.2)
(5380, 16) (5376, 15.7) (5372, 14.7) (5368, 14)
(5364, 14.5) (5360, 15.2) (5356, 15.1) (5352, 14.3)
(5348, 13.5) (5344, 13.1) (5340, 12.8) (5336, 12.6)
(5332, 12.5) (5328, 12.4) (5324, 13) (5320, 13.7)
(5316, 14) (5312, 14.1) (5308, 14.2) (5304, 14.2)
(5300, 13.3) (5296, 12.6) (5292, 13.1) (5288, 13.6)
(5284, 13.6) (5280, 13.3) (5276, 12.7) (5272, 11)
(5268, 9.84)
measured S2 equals 0.09 mag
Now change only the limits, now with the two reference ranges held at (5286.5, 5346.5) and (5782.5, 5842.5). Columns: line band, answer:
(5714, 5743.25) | 0.01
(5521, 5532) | 0.15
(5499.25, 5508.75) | 0.22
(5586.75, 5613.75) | 0.17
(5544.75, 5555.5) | 0.12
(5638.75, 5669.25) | 0.14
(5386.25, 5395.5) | -0.15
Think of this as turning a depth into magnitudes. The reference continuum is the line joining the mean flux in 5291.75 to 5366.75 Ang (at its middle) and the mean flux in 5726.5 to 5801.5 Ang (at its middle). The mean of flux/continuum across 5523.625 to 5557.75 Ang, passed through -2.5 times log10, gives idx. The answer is 0.16 mag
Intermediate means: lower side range 13.6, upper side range 17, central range 13.1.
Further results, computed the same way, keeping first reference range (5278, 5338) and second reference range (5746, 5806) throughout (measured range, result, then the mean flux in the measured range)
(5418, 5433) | -0.12 mag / 16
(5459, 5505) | 0.11 mag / 13.4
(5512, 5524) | 0.17 mag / 12.9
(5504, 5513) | 0.22 mag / 12.3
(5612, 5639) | 0.21 mag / 13.2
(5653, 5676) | 0.16 mag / 14.1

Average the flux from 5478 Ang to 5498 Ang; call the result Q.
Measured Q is 14.1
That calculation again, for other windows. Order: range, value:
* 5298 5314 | 13.9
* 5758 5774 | 16.2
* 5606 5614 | 12.9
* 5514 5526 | 13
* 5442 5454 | 13.9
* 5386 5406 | 15.6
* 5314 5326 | 13.6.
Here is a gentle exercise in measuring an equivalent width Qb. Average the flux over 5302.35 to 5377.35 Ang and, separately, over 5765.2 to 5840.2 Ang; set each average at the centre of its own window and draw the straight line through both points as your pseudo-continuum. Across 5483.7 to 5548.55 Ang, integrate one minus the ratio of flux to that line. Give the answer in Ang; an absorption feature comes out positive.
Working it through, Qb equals 8.8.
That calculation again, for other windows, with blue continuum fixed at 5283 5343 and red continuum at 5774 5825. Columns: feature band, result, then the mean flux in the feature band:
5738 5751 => -0.44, 17.5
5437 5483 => 2.94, 13.6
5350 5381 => -2.62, 14.9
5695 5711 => 0.69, 15.8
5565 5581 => 0.55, 14.9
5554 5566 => 0.87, 14.2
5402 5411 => -0.75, 15.3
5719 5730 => 0.26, 16.3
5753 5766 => 0.52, 16.3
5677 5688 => 0.84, 15.1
